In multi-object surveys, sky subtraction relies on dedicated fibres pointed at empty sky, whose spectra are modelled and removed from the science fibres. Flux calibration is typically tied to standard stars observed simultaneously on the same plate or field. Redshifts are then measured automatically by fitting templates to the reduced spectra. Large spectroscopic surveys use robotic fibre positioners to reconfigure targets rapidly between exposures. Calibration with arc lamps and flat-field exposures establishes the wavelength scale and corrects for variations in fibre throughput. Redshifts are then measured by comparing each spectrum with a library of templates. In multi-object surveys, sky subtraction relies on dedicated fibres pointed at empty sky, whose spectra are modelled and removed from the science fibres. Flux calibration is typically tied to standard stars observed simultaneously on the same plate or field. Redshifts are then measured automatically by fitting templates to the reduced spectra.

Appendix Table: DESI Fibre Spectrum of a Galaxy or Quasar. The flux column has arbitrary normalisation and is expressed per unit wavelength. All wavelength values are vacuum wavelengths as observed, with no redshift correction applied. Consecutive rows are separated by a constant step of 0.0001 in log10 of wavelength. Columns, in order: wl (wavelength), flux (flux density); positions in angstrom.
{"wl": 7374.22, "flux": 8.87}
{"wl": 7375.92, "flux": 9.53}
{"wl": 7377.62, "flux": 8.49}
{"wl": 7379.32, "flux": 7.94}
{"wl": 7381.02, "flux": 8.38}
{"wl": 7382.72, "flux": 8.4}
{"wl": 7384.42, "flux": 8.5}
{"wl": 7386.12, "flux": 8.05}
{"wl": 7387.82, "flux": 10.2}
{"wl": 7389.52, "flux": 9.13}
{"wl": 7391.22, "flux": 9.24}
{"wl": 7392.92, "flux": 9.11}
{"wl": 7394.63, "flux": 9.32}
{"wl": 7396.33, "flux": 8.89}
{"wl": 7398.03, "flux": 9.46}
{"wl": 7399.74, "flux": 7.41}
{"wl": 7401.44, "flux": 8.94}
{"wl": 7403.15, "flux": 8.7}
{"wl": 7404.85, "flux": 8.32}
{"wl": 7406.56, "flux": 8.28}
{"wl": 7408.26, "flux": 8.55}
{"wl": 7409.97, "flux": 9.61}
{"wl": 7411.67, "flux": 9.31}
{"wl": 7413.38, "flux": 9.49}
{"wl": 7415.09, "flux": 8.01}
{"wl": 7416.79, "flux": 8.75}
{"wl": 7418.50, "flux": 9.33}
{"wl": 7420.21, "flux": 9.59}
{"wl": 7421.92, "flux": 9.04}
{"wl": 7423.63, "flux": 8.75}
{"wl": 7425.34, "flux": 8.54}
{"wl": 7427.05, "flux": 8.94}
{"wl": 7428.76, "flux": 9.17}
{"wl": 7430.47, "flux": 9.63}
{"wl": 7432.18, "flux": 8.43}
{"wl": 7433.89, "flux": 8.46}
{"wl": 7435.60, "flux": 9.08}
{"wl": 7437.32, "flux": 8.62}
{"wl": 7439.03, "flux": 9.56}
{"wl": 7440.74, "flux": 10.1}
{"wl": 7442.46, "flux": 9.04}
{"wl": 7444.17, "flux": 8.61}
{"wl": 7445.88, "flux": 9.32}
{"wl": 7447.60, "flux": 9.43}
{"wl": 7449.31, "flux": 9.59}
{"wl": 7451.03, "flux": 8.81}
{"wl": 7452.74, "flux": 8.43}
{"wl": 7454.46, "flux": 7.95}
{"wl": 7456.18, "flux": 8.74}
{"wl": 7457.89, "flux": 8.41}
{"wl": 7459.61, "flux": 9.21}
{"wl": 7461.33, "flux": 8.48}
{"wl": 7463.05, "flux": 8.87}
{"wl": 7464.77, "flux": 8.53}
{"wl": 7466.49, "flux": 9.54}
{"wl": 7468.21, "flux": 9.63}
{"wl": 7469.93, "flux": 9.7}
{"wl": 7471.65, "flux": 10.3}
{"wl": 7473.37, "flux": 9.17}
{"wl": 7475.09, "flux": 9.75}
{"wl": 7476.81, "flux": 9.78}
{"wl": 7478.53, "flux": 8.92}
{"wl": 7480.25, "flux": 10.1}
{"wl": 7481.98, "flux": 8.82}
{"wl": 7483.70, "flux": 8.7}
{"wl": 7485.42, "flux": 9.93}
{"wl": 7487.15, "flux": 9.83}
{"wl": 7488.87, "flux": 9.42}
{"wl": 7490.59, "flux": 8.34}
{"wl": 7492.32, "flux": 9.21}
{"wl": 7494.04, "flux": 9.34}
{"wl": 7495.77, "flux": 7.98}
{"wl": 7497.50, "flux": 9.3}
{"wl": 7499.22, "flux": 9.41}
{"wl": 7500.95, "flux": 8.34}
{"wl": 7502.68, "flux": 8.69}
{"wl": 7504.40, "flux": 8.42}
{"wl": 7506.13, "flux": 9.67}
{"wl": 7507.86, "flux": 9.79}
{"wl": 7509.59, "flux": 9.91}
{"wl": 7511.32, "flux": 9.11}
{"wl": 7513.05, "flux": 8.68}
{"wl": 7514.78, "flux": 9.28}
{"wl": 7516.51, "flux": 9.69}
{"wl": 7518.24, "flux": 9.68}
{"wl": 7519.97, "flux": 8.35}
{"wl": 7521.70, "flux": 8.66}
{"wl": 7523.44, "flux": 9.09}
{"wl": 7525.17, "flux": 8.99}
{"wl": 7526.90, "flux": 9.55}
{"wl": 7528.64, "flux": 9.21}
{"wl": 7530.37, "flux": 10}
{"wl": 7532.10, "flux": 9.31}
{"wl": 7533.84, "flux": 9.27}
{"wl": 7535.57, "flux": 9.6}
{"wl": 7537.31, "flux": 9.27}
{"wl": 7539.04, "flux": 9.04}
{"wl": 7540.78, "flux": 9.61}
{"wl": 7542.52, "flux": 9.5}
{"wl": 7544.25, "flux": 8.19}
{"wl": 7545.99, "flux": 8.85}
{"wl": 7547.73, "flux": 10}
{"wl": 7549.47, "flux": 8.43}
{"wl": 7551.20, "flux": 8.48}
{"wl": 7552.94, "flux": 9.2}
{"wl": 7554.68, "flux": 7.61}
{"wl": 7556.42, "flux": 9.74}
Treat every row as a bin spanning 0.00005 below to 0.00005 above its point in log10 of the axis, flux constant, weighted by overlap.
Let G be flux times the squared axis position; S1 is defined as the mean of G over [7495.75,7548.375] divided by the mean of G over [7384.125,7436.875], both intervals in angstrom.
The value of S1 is 1.1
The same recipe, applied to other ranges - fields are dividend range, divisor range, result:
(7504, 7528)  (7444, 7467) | 1.06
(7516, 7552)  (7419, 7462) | 1.05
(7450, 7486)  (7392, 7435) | 1.04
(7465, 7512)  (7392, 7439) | 1.07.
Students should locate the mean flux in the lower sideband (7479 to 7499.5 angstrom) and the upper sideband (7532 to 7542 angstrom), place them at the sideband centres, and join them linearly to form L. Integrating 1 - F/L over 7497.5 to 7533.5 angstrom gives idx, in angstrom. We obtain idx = 0.3 angstrom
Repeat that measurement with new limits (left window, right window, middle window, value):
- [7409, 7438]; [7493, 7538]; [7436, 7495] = -0.70 angstrom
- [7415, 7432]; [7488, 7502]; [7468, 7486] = -1.17 angstrom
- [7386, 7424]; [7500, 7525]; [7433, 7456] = 0.03 angstrom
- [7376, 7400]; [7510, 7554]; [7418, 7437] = -0.16 angstrom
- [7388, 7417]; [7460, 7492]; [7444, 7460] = 0.57 angstrom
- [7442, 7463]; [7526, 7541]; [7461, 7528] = -0.55 angstrom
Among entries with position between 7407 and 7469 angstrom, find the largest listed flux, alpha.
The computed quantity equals 10.1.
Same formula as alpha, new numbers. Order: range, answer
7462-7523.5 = 10.3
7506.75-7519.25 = 9.91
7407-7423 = 9.61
